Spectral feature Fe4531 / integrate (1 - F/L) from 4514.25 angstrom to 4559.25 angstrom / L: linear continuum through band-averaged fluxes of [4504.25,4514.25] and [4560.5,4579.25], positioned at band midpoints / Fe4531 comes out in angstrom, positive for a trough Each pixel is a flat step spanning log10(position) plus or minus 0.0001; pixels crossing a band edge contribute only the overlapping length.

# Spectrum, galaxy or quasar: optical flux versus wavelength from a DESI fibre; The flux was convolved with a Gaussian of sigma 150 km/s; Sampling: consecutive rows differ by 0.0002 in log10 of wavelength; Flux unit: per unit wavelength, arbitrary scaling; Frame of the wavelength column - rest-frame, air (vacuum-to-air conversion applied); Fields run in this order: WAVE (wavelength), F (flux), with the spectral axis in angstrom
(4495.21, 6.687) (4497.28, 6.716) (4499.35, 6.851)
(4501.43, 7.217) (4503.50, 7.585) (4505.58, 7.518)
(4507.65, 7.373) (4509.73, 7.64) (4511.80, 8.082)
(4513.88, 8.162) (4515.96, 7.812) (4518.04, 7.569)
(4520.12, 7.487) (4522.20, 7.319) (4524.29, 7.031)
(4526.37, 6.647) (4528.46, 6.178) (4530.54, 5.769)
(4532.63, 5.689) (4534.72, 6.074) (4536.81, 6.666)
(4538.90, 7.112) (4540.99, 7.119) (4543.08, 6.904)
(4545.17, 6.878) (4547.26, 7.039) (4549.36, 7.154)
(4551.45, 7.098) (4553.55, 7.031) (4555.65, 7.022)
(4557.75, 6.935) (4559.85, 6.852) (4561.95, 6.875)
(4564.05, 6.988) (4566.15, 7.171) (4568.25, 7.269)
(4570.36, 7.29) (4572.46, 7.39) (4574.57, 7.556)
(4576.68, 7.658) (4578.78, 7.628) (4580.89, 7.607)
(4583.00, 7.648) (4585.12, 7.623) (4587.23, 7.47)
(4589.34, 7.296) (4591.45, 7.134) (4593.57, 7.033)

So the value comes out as 3.76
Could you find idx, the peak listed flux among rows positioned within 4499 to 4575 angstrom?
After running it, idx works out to 8.162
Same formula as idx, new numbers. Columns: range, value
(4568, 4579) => 7.658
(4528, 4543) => 7.119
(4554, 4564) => 7.022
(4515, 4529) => 7.812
